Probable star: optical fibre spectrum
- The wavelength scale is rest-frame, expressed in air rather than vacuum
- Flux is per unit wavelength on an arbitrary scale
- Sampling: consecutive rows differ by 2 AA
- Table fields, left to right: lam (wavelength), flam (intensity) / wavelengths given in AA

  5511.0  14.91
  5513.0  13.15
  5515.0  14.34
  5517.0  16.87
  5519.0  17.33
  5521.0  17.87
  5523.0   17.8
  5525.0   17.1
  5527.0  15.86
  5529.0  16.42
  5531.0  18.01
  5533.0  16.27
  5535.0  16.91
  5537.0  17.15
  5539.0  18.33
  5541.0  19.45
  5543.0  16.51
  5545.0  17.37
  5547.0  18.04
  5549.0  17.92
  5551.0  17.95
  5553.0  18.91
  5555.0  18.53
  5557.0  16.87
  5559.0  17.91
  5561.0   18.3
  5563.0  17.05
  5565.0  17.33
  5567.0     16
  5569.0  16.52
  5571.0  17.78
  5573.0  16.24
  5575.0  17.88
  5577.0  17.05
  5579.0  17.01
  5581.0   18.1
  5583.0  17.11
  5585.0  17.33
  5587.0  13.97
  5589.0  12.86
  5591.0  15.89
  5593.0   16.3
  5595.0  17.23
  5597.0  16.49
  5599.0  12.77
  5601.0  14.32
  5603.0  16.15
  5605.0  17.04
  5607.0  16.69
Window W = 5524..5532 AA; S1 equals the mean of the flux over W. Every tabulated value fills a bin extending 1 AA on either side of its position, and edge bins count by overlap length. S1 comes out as 16.8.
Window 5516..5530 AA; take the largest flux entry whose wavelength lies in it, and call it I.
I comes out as 17.87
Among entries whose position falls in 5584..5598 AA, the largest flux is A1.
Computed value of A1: 17.33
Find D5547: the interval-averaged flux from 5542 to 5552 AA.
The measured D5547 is 17.6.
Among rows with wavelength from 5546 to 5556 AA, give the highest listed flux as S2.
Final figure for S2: 18.91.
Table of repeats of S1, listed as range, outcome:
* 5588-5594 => 15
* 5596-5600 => 14.6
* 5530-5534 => 17.1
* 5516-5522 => 17.4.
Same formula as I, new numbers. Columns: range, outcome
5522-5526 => 17.8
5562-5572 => 17.78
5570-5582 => 18.1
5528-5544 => 19.45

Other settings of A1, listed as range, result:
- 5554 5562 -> 18.53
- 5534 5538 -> 17.15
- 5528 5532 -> 18.01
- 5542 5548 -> 18.04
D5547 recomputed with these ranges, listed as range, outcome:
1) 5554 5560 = 17.8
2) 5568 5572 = 17.1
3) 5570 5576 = 17.3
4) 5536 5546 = 17.8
